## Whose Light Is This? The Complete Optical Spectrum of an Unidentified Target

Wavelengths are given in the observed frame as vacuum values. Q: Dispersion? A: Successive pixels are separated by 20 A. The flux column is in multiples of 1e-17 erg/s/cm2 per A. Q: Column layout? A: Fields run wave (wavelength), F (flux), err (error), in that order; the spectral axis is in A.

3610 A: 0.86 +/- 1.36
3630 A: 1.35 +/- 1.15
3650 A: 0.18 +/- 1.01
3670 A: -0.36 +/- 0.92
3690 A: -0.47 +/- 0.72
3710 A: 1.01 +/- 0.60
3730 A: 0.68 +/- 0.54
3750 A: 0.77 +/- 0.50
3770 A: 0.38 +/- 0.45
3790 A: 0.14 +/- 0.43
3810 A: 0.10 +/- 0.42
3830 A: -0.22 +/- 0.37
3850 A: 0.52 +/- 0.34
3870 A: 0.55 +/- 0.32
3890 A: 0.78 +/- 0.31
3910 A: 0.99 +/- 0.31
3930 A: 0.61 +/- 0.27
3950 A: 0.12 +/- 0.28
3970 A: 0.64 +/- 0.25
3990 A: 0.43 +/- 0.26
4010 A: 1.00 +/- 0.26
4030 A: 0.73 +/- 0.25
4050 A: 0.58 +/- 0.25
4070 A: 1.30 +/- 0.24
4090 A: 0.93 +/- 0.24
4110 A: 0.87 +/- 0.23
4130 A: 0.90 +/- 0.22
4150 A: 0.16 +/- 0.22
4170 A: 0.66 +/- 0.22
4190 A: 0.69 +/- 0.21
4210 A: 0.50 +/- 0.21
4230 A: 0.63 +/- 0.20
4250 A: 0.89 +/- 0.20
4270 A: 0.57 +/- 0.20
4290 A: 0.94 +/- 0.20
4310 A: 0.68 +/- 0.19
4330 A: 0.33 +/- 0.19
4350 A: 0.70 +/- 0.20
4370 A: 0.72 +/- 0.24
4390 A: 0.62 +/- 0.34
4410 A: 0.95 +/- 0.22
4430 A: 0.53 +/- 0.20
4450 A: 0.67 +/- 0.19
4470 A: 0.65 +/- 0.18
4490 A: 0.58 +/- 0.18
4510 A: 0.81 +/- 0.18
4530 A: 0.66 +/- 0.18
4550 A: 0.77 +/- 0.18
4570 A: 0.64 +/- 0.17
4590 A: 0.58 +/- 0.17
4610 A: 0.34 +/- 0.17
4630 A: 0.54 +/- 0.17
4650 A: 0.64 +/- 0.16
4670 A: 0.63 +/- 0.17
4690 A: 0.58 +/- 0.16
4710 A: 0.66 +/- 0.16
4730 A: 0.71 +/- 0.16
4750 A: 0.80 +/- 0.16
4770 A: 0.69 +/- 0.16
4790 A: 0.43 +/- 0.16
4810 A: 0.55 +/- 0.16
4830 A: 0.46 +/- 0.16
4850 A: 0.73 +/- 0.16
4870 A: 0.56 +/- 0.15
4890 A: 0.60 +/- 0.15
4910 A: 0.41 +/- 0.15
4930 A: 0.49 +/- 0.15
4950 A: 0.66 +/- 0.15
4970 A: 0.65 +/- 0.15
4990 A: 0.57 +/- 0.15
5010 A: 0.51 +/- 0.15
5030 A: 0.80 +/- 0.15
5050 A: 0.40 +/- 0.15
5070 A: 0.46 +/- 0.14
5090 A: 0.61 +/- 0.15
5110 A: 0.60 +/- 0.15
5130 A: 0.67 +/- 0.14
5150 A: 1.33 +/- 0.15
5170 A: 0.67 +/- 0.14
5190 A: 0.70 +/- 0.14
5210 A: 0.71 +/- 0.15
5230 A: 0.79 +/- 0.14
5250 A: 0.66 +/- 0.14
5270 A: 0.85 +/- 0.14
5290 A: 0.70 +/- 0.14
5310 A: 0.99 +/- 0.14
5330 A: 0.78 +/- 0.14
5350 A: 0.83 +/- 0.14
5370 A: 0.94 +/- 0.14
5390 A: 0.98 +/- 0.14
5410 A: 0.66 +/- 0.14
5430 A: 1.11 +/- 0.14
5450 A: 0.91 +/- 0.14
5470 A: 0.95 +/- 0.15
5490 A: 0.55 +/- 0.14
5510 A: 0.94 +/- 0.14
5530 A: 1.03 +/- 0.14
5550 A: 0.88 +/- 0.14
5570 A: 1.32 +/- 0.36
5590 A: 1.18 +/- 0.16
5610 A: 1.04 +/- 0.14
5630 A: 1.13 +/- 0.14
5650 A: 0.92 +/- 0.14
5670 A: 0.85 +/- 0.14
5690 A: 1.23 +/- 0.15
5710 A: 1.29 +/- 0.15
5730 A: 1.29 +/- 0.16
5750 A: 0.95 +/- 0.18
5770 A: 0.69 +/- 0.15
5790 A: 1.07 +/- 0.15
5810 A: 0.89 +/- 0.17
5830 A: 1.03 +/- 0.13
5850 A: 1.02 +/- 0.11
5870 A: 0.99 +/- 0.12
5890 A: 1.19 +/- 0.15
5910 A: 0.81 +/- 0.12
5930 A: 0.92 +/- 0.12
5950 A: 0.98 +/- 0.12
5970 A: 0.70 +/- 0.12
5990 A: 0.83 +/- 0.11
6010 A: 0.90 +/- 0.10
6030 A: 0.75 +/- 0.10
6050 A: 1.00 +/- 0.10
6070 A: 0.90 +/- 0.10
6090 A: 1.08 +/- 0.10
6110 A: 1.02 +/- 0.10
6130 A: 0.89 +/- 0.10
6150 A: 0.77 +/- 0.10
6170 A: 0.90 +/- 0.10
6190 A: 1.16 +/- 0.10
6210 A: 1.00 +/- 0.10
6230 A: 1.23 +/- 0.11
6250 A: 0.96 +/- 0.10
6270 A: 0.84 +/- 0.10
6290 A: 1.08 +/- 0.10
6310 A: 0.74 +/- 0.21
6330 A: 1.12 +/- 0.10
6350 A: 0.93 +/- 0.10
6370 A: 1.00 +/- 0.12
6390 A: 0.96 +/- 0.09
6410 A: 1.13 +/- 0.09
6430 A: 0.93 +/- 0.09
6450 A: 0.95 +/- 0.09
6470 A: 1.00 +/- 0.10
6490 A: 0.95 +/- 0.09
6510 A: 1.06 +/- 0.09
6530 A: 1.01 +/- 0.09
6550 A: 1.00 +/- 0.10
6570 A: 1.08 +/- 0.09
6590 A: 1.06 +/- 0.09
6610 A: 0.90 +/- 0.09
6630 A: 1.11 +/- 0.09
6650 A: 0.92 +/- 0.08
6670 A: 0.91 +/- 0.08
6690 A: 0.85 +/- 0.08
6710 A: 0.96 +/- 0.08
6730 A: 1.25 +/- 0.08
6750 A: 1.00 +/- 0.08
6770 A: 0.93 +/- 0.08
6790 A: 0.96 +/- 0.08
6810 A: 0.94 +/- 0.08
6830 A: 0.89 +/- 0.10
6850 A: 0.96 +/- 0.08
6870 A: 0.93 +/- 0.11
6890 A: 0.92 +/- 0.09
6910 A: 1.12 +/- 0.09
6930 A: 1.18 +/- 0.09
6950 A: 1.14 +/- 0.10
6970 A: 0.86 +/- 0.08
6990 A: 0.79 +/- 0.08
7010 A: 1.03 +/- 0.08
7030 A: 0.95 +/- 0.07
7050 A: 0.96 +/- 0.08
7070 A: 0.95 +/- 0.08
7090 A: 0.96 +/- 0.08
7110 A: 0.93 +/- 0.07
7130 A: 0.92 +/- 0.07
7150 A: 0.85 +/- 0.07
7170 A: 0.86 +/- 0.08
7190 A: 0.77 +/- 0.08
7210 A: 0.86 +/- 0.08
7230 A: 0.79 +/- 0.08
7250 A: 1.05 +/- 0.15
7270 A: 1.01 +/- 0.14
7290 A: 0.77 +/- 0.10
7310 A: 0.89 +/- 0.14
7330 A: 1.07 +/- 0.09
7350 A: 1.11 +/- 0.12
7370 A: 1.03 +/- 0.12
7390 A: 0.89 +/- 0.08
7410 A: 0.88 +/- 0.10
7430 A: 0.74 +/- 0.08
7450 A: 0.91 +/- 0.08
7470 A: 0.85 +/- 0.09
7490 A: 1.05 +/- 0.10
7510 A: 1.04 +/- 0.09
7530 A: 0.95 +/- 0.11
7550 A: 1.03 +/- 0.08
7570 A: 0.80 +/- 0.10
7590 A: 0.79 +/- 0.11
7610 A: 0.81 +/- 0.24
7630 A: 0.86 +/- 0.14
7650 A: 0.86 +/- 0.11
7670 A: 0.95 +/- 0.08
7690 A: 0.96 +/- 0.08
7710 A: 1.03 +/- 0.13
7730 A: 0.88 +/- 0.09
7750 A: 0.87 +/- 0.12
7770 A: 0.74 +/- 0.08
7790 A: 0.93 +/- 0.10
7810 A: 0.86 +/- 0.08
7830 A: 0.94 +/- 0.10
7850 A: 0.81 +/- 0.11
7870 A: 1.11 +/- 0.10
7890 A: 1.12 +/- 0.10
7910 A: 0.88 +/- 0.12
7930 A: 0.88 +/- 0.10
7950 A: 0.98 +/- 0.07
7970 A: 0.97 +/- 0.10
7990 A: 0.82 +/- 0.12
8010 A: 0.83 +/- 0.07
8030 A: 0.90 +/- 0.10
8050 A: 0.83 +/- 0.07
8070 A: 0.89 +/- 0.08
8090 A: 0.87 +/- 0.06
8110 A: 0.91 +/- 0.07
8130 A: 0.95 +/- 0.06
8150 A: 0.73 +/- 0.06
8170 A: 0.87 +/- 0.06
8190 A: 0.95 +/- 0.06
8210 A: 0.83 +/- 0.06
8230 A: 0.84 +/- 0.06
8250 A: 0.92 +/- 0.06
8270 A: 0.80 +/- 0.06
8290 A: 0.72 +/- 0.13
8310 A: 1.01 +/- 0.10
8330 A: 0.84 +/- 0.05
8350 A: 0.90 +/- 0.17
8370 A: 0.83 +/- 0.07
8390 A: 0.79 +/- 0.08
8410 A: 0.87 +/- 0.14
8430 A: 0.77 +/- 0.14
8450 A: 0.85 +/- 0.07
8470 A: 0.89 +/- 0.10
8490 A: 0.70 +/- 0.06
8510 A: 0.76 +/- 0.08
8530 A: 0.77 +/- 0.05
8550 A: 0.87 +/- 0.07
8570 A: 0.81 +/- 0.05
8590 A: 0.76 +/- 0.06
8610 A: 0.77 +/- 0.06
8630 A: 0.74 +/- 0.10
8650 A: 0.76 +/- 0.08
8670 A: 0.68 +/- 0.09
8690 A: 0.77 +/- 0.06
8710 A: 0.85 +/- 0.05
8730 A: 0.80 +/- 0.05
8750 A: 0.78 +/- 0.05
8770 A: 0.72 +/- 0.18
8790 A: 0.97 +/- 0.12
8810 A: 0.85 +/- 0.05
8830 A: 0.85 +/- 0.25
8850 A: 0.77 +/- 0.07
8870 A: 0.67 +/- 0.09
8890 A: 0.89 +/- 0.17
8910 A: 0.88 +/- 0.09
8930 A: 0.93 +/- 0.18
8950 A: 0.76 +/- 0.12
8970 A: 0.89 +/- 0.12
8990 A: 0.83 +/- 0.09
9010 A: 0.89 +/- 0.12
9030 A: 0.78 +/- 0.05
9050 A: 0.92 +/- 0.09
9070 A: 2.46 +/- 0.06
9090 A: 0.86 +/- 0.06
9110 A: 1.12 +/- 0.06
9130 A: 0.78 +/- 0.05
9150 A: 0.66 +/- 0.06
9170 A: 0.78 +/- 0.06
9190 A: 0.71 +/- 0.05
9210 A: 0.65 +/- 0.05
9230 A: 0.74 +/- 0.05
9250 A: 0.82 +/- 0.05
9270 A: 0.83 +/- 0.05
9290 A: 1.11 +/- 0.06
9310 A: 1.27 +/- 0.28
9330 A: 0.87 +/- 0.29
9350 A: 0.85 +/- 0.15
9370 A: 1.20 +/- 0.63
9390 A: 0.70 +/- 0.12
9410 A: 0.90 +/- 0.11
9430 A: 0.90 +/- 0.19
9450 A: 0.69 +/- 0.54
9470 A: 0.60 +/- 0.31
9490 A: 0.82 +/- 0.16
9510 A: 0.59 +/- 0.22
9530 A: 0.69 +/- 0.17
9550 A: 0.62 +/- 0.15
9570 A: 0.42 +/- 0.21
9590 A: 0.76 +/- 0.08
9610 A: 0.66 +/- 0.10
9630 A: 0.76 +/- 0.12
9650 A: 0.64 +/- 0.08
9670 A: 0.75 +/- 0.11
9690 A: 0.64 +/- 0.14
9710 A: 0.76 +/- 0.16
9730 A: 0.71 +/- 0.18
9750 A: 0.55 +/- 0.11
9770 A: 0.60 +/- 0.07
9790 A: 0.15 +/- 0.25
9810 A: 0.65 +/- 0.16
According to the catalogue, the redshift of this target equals 0.382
